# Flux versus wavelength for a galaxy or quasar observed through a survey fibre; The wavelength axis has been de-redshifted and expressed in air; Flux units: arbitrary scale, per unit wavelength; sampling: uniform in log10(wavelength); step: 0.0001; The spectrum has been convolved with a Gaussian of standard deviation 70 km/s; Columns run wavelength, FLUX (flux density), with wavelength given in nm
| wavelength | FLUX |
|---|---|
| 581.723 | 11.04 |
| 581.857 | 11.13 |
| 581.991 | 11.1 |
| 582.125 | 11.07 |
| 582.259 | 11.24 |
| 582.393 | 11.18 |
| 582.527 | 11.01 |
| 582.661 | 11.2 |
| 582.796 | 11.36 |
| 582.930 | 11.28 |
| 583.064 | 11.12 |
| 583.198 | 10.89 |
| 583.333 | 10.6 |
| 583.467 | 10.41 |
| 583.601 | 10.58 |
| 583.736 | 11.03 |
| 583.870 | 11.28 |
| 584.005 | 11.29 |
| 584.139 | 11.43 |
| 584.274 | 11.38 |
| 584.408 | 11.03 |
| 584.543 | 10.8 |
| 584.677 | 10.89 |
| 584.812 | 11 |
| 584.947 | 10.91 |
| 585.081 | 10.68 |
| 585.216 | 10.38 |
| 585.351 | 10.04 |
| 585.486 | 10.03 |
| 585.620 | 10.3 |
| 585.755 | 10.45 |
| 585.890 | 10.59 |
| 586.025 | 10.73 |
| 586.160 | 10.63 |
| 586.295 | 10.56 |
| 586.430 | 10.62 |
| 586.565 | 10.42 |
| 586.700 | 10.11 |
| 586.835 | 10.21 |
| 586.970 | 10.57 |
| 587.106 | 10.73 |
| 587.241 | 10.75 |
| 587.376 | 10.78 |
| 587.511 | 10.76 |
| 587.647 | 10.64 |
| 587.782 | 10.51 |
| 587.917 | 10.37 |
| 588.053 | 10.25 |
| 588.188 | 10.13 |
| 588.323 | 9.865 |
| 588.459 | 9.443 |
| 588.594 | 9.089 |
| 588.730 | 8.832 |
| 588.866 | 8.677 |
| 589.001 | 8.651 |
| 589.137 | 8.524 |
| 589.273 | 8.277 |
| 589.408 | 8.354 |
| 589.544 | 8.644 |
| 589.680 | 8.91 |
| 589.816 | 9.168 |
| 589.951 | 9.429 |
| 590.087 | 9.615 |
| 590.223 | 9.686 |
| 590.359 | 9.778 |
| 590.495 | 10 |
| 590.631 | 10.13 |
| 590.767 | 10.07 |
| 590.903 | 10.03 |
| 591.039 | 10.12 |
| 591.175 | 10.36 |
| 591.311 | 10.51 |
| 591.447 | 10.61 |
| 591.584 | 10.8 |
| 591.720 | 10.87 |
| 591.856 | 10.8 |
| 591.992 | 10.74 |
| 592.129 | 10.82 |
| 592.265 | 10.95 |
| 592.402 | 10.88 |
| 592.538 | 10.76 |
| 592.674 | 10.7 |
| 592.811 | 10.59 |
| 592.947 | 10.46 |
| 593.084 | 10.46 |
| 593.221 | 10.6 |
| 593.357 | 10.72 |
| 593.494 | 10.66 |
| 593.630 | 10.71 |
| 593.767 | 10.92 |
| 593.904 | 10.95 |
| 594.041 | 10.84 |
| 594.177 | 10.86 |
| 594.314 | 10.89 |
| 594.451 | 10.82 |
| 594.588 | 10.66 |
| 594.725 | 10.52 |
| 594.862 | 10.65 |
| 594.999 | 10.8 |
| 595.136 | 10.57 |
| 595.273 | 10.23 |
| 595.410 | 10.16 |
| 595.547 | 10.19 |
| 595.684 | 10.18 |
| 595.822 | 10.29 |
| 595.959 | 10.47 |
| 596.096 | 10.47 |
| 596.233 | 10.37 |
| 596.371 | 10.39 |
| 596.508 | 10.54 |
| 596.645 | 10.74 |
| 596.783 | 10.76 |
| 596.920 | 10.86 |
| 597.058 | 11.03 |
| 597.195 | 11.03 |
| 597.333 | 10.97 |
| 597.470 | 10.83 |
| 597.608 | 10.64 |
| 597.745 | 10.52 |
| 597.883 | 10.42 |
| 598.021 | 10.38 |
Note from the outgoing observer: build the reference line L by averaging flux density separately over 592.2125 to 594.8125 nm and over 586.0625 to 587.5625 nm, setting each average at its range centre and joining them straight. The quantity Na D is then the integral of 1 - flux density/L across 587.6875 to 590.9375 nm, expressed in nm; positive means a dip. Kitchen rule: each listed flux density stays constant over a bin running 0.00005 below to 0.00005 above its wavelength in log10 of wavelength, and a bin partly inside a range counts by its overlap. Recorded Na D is 0.36 nm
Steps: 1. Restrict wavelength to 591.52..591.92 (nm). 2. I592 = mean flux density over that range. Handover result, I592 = 10.8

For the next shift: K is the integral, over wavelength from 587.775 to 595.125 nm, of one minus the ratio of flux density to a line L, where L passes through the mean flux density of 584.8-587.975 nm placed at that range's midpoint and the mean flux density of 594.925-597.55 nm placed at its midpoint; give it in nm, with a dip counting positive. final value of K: 0.29 nm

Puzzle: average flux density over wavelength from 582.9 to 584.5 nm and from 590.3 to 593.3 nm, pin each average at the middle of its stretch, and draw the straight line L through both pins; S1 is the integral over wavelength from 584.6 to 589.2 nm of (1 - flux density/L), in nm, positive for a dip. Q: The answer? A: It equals 0.26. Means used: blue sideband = 11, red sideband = 10.5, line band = 10.2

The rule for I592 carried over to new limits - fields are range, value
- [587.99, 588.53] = 9.93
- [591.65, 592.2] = 10.8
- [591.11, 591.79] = 10.6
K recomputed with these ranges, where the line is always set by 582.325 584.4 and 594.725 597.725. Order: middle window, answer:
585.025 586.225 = 0.06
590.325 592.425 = 0.06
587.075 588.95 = 0.15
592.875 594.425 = -0.01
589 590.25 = 0.22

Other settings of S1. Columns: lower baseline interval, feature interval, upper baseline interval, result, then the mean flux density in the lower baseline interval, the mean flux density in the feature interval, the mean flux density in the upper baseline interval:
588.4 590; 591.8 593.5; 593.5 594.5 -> -0.071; 8.82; 10.7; 10.8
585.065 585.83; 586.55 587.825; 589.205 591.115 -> -0.074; 10.3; 10.6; 9.45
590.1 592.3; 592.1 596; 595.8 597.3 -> -0.042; 10.4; 10.6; 10.7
